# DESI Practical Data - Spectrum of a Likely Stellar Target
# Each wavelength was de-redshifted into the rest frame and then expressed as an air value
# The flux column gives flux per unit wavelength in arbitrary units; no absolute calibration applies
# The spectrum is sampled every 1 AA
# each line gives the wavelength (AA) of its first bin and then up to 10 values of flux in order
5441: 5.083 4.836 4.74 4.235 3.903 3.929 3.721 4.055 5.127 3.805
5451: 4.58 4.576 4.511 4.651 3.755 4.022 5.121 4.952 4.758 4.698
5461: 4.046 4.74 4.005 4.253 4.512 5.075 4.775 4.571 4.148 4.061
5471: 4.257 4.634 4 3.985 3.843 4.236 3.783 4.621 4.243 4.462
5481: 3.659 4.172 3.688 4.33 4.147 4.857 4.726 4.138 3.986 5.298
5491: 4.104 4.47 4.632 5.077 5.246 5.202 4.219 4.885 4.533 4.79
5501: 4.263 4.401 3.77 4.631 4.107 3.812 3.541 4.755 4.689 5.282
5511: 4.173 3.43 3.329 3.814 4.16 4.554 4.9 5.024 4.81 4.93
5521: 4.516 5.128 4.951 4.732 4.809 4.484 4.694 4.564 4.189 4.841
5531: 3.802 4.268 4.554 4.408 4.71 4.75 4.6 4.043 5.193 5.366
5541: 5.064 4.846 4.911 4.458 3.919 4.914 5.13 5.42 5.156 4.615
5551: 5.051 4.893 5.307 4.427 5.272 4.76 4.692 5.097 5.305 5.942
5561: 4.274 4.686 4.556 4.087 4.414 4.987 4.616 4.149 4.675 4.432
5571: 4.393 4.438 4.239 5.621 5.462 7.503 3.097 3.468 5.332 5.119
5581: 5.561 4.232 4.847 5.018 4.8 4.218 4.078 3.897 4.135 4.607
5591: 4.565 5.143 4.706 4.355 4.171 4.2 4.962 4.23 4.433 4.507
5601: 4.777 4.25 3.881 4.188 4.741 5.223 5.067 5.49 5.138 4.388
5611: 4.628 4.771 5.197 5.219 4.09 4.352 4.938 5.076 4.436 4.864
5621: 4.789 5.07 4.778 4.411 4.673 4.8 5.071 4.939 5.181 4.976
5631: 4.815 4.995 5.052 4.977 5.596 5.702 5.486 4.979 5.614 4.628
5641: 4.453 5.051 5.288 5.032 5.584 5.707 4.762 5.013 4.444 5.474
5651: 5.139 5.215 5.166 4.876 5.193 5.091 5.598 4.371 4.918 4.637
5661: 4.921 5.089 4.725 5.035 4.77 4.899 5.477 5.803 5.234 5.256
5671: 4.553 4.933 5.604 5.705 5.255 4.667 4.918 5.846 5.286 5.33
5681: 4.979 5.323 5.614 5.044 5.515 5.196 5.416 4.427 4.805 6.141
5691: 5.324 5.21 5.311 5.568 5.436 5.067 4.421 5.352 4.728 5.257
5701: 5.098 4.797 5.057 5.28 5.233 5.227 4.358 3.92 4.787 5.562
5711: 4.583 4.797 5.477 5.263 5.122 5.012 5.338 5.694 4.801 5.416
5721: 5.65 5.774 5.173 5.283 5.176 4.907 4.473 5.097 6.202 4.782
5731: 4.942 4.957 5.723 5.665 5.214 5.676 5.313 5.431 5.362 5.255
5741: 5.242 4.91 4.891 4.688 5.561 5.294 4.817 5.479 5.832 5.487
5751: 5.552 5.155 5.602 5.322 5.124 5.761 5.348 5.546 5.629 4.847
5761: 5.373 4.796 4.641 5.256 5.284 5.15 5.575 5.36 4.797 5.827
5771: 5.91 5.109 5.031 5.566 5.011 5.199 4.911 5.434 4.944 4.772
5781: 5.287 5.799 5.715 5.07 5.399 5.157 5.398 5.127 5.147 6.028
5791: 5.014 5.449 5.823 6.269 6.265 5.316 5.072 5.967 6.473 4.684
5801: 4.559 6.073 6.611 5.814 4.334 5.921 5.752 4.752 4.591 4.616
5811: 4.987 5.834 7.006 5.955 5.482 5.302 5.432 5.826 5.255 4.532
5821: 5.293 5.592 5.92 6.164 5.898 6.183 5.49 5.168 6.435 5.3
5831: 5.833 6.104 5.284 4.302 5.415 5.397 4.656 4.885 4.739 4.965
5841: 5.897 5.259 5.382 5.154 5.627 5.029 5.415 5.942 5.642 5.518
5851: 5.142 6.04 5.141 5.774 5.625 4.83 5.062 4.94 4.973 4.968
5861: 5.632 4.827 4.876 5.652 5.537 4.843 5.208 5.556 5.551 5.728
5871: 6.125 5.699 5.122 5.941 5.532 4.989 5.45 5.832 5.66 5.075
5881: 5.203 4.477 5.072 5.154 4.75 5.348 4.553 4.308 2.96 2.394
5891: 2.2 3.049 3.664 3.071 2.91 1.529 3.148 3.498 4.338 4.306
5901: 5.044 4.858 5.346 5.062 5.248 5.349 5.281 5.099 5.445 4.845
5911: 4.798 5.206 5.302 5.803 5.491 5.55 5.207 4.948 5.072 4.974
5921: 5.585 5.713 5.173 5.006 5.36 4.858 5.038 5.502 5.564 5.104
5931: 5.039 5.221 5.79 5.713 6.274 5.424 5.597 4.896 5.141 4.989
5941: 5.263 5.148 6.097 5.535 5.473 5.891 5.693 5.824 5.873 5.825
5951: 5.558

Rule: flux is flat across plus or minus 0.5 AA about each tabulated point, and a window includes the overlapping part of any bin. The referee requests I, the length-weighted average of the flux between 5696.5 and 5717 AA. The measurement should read 4.98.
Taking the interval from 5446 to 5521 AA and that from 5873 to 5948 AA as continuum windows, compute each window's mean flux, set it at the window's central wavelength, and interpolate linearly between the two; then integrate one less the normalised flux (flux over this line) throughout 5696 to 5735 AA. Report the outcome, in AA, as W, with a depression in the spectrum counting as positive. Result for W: -3.6 AA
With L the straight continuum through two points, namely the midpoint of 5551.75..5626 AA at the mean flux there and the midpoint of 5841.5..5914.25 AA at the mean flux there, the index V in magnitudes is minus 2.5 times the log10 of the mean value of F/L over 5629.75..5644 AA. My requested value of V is -0.082 mag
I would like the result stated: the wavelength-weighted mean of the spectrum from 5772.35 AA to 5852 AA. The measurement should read 5.43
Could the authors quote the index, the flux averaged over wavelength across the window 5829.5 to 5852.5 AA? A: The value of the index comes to 5.34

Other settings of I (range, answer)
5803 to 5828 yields 5.51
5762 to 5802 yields 5.36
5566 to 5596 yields 4.65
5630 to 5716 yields 5.11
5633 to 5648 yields 5.19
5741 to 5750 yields 5.2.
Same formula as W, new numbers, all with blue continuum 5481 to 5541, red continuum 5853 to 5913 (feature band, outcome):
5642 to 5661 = -1.9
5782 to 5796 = -2.4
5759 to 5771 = -1.3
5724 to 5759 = -4.6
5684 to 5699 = -1.8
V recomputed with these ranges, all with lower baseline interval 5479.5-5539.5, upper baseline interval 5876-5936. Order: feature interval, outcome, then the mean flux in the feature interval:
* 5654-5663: -0.08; 4.96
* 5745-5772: -0.14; 5.34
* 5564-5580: -0.05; 4.71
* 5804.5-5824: -0.15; 5.41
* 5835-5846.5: -0.10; 5.19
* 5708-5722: -0.12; 5.17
